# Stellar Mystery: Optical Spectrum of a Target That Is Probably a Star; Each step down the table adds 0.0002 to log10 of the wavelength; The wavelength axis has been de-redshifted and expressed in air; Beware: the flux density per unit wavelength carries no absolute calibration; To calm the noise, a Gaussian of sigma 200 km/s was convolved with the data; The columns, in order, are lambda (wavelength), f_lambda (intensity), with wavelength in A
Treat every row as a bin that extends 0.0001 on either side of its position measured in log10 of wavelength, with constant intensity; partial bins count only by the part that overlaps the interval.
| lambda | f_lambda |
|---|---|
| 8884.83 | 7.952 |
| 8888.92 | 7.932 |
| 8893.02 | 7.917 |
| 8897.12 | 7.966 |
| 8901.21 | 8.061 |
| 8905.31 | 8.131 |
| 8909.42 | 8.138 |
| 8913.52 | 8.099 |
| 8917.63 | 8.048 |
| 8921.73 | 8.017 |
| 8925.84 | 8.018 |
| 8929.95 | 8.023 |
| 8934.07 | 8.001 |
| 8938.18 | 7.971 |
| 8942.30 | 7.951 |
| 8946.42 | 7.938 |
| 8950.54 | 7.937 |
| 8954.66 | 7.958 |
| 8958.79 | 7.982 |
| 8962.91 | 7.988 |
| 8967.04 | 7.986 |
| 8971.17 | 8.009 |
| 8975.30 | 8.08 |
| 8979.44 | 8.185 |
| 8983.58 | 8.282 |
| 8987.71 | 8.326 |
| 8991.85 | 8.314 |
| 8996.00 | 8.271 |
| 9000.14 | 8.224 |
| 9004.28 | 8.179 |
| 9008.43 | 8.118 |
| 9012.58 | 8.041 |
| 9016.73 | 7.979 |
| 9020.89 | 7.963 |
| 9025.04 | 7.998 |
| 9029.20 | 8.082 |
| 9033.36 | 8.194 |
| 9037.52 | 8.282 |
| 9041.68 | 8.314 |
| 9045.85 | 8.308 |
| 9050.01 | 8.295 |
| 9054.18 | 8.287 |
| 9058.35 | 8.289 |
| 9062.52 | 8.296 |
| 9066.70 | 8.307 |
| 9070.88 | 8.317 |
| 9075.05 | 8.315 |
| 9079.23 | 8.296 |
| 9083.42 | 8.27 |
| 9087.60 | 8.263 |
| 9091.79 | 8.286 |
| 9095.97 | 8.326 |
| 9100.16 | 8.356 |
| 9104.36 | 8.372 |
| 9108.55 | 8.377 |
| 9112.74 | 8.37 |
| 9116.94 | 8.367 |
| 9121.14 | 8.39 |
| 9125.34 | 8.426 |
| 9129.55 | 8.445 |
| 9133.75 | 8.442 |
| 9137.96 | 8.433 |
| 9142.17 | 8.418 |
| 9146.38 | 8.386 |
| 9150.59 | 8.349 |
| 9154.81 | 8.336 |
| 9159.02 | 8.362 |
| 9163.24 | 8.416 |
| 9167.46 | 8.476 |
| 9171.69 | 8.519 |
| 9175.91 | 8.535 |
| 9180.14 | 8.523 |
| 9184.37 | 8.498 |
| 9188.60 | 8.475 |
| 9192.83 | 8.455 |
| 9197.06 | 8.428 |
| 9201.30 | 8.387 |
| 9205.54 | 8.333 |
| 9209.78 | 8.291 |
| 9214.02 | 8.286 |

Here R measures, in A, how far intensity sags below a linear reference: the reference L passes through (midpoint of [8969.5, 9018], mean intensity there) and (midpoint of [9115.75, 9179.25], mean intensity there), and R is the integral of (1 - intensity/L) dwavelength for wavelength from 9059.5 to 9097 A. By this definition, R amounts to 0.1 A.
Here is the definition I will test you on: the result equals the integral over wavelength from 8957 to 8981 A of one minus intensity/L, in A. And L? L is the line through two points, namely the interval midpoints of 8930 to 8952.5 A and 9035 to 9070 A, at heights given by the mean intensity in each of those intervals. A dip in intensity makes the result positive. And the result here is 0.0 A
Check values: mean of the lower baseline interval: 7.96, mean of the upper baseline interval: 8.3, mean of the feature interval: 8.04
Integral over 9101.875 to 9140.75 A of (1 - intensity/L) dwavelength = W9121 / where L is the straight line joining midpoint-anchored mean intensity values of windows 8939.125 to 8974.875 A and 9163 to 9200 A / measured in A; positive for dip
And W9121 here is -0.3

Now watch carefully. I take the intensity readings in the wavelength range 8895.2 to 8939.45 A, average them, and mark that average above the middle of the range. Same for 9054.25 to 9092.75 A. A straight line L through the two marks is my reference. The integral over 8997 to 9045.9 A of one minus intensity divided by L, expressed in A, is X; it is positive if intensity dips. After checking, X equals 0.4 A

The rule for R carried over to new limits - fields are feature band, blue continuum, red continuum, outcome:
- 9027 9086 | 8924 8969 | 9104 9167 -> -0.38 A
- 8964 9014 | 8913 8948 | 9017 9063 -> -0.36 A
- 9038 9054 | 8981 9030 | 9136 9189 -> -0.15 A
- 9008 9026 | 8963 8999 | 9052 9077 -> 0.47 A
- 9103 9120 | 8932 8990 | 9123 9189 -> -0.05 A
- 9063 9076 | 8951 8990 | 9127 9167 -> -0.08 A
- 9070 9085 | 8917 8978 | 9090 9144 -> -0.01 A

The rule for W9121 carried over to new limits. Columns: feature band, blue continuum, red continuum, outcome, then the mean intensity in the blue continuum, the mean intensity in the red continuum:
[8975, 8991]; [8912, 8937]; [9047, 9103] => -0.21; 8.03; 8.3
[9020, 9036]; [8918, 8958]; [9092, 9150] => 0.21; 7.98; 8.39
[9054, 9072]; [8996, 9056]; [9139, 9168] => -0.15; 8.17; 8.39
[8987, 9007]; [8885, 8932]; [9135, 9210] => -0.22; 8.03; 8.43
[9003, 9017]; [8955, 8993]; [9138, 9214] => 0.14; 8.12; 8.42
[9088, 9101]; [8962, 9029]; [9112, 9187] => 0.01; 8.12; 8.43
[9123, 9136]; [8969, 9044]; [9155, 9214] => -0.14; 8.16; 8.43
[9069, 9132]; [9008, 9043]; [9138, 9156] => -0.55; 8.1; 8.38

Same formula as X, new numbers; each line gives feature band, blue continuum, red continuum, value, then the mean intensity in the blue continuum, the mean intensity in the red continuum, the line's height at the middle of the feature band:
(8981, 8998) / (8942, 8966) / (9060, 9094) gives -0.5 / 7.96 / 8.29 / 8.06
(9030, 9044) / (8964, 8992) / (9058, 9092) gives 0.0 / 8.15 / 8.29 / 8.24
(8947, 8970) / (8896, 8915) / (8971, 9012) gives 0.5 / 8.09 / 8.2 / 8.16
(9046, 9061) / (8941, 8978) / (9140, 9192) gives -0.2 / 7.99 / 8.44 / 8.19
